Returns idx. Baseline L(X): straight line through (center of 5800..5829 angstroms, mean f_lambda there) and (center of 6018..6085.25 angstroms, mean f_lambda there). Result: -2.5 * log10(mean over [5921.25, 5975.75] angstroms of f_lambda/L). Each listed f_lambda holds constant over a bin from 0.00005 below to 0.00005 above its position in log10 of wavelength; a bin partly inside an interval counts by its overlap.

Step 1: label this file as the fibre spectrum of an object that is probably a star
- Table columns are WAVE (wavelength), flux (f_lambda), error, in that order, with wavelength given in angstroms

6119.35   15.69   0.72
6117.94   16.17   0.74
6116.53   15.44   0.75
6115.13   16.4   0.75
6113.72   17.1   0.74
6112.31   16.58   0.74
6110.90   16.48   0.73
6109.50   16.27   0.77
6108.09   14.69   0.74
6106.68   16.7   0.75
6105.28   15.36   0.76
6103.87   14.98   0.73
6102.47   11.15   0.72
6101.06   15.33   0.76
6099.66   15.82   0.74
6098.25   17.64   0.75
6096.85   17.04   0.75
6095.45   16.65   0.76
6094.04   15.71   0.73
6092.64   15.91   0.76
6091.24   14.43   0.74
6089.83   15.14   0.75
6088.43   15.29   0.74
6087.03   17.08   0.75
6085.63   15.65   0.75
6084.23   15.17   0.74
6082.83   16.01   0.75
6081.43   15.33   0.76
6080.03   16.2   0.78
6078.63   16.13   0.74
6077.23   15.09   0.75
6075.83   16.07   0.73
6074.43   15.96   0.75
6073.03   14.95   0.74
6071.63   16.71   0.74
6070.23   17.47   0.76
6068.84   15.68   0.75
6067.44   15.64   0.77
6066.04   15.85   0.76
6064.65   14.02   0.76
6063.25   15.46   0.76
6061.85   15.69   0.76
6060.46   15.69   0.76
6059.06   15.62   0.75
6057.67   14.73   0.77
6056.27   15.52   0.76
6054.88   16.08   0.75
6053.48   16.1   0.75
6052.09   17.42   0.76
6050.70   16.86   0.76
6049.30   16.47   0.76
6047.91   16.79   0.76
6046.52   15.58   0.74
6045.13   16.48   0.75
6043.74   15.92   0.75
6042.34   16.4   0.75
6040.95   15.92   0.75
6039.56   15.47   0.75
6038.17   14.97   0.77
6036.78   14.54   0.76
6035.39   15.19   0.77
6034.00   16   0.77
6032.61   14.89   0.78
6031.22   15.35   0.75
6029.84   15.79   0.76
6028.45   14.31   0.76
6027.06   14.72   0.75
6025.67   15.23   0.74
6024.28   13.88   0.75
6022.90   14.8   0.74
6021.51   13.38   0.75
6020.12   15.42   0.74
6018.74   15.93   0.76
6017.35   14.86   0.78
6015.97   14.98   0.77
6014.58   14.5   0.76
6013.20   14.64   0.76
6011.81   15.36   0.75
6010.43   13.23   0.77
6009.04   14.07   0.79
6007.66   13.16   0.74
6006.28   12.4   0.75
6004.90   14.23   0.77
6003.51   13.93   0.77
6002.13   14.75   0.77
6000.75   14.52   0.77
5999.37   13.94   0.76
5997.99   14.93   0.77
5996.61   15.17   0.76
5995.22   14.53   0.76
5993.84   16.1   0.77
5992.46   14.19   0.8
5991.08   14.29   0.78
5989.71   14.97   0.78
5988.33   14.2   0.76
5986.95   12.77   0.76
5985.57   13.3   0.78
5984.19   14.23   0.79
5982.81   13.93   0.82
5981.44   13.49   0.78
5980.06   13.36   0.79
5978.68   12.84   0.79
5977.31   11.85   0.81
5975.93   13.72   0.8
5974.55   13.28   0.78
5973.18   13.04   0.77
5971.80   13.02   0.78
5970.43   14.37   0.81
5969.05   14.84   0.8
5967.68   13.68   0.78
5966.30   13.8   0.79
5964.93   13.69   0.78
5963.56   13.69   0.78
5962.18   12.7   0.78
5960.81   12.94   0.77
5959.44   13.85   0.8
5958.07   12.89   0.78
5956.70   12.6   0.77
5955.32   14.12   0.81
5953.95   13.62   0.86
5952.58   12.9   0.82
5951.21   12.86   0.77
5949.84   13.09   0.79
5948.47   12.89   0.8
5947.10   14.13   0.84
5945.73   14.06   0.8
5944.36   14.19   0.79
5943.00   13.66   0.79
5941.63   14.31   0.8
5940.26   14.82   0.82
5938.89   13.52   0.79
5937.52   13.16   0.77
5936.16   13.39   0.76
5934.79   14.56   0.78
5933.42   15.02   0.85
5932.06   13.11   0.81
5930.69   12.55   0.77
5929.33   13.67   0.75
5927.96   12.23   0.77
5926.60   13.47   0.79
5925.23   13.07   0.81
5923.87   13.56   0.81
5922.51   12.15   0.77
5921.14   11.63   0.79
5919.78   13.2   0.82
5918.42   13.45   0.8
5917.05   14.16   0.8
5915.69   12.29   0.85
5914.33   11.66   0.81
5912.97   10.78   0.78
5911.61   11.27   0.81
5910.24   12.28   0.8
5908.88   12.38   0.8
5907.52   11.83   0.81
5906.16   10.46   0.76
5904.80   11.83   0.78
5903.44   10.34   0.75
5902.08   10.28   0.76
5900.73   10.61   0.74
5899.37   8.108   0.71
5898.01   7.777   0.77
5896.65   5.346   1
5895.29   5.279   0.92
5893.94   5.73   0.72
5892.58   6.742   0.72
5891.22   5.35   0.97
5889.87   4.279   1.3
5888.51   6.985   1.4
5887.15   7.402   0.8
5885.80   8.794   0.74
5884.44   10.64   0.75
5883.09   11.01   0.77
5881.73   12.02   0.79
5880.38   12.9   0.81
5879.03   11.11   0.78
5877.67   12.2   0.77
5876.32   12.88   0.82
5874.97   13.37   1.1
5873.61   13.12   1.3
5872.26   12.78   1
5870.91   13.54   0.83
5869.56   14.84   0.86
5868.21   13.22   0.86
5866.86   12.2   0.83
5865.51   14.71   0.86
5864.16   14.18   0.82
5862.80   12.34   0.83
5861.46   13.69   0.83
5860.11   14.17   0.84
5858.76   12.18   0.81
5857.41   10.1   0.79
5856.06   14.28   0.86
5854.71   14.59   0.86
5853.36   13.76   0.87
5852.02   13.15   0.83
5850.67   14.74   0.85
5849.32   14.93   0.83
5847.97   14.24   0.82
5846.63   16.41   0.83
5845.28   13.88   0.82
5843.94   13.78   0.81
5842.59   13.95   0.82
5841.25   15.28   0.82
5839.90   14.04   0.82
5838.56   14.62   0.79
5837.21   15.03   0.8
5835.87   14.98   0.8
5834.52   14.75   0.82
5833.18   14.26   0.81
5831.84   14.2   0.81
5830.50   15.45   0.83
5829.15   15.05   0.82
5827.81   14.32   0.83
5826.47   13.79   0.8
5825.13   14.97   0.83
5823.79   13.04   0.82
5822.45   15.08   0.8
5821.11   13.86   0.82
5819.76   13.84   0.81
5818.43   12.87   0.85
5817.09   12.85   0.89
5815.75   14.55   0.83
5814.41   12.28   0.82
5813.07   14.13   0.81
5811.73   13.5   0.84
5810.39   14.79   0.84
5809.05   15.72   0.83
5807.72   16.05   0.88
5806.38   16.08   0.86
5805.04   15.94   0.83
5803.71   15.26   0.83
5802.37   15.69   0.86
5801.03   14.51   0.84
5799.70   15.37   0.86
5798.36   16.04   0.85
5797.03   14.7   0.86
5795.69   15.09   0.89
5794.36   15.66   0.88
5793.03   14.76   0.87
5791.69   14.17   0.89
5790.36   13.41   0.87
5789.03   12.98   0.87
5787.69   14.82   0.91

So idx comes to 0.12 mag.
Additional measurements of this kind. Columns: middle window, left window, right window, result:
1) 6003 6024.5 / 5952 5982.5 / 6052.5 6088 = 0.011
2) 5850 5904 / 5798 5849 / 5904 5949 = 0.245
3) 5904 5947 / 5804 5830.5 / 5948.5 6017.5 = 0.084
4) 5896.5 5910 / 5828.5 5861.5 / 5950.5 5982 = 0.333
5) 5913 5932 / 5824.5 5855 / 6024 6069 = 0.170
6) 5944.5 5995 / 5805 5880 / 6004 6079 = 0.094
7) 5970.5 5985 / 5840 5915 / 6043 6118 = 0.029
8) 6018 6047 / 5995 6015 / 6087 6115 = -0.043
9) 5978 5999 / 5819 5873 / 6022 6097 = 0.073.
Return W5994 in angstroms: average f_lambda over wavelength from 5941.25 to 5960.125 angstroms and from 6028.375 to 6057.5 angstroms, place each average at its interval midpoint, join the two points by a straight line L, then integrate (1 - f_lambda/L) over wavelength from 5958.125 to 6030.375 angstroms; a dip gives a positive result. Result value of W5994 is 2.6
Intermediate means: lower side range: 13.5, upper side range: 15.8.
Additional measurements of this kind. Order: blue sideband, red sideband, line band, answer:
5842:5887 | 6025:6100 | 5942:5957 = 0.8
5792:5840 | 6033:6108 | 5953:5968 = 1.8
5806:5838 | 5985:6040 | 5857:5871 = 1.1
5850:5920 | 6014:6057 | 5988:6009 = 0.1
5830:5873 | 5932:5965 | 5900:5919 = 2.9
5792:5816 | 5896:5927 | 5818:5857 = -1.4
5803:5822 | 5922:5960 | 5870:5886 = 2.0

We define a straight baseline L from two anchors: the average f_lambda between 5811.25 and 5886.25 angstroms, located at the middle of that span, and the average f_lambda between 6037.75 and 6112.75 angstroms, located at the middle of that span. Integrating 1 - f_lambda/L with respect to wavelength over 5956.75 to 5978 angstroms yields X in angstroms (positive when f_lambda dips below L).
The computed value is 1.9 angstroms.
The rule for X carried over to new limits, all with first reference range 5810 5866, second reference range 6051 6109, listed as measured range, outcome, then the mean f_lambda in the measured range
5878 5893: 5.65 angstroms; 8.95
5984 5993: 0.66 angstroms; 14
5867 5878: 0.82 angstroms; 13.2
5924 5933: 0.96 angstroms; 13.1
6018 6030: 0.42 angstroms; 14.8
